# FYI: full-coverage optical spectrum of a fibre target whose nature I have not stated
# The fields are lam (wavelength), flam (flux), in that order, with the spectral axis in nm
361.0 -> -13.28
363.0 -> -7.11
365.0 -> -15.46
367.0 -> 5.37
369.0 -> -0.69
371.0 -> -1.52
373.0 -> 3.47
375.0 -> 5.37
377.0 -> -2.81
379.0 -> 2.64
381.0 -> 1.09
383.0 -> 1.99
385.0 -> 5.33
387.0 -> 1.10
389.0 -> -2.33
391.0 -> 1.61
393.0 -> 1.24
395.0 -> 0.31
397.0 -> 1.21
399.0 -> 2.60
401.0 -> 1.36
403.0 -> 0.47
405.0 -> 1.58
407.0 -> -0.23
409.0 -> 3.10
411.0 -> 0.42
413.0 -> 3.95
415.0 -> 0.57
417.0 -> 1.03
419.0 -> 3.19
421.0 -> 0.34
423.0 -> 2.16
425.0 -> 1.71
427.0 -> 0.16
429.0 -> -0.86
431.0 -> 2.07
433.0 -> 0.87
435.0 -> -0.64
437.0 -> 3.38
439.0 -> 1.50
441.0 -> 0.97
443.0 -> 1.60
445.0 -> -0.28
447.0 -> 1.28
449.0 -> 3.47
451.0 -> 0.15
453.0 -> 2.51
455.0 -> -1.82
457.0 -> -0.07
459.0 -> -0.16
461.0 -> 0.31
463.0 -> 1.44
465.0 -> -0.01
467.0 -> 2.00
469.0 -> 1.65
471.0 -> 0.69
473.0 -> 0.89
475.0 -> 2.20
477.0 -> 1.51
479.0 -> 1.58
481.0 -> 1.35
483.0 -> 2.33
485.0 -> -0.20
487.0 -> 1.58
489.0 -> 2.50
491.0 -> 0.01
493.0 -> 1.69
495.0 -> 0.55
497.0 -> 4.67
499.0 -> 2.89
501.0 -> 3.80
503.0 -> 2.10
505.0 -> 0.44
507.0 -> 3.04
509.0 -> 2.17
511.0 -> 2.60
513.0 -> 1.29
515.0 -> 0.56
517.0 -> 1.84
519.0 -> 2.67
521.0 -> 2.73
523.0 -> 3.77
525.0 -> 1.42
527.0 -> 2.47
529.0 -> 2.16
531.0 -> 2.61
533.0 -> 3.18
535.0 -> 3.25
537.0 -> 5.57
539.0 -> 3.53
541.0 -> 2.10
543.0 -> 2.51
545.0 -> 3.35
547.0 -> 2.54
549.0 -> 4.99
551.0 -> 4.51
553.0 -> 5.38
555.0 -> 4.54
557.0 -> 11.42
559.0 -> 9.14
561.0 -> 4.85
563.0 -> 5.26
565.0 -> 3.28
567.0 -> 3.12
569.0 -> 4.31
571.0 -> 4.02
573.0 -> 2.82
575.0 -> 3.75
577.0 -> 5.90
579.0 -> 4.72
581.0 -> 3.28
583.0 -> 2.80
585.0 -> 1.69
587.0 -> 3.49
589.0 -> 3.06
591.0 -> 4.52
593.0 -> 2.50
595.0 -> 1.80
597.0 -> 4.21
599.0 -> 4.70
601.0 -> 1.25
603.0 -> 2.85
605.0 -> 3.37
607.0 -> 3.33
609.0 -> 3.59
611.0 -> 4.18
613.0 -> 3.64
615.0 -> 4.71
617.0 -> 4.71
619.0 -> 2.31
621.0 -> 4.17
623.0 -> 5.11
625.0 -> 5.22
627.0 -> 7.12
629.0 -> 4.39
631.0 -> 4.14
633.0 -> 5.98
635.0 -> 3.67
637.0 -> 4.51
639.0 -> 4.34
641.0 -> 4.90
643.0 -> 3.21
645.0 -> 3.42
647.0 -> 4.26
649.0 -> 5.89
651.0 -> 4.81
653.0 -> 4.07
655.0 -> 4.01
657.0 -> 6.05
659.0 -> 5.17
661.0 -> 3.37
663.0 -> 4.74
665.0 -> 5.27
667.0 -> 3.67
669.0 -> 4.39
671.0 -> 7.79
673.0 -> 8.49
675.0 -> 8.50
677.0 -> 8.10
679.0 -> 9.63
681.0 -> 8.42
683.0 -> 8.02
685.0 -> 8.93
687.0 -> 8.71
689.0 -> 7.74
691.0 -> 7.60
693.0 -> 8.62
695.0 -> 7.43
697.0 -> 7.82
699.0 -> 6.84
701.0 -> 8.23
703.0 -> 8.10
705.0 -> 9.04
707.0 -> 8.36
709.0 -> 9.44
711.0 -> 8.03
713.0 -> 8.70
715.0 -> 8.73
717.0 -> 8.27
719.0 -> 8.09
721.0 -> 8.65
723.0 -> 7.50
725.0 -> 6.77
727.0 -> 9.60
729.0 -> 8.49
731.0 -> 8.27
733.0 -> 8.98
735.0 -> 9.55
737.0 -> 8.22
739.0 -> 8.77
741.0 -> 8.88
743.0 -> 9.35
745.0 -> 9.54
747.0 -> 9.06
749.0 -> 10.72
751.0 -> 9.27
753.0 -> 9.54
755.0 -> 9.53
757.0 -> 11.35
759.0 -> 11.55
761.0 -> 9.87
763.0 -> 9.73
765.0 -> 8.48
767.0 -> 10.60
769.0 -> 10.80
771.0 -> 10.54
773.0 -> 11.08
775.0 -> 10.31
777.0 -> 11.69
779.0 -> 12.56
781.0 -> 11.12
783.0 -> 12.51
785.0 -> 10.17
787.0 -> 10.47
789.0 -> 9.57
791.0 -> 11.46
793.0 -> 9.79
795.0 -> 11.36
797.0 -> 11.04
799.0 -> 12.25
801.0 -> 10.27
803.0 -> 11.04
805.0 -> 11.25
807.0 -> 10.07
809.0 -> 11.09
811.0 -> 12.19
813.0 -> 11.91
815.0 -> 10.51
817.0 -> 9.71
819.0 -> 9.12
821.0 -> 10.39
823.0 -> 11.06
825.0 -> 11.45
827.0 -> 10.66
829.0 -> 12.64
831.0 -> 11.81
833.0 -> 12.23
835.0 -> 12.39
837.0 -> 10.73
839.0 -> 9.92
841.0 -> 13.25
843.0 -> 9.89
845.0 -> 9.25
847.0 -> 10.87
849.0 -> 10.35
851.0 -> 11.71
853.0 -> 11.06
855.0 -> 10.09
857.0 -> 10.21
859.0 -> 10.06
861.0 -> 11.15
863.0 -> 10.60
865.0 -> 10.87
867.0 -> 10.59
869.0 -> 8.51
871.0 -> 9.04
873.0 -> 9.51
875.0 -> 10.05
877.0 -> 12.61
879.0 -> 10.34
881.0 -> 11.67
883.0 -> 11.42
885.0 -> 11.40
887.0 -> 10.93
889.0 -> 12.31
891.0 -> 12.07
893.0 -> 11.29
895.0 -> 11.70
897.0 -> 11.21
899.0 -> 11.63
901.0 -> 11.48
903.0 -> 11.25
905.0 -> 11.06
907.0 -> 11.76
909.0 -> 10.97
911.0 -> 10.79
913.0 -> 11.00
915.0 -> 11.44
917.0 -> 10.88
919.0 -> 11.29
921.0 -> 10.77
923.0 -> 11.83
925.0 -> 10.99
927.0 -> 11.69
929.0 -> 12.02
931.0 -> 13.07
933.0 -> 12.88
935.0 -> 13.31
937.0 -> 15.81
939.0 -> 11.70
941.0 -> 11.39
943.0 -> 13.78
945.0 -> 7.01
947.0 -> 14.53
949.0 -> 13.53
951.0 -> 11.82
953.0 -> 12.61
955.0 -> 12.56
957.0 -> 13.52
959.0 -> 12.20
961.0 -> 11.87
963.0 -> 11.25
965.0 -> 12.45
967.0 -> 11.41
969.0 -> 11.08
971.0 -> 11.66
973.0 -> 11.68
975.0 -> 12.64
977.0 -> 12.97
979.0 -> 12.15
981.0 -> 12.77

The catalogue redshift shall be 0.68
